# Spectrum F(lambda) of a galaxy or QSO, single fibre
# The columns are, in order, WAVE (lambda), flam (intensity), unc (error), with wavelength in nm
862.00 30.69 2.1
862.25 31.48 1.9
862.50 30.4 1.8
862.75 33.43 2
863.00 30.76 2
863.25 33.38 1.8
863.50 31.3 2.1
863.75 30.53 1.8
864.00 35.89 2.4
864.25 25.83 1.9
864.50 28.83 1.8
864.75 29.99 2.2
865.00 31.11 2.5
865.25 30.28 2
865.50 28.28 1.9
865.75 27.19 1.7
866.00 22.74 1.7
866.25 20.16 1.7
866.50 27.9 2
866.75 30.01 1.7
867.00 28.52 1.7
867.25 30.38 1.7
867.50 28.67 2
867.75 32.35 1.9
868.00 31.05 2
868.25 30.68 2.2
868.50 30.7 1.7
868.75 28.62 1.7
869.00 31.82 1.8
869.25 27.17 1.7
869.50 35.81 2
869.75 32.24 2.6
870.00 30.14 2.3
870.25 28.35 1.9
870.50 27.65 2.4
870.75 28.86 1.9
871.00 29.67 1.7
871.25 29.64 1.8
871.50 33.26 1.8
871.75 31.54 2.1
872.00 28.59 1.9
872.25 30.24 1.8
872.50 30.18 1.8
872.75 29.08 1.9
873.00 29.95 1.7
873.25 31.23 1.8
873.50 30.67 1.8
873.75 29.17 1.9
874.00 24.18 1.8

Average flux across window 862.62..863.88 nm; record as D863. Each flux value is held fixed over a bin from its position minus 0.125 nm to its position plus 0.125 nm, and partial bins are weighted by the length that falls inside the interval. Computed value 31.9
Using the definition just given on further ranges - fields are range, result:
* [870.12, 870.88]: 28.3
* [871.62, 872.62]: 30.2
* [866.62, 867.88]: 30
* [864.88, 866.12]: 27.9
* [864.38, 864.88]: 29.4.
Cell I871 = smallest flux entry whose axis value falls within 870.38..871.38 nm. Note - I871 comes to 27.65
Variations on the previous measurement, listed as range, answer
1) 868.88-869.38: 27.17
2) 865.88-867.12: 20.16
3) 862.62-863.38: 30.76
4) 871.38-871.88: 31.54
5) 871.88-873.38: 28.59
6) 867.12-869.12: 28.62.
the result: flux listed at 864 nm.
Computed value 35.89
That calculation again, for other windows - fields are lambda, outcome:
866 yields 22.74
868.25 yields 30.68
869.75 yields 32.24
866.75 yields 30.01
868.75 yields 28.62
